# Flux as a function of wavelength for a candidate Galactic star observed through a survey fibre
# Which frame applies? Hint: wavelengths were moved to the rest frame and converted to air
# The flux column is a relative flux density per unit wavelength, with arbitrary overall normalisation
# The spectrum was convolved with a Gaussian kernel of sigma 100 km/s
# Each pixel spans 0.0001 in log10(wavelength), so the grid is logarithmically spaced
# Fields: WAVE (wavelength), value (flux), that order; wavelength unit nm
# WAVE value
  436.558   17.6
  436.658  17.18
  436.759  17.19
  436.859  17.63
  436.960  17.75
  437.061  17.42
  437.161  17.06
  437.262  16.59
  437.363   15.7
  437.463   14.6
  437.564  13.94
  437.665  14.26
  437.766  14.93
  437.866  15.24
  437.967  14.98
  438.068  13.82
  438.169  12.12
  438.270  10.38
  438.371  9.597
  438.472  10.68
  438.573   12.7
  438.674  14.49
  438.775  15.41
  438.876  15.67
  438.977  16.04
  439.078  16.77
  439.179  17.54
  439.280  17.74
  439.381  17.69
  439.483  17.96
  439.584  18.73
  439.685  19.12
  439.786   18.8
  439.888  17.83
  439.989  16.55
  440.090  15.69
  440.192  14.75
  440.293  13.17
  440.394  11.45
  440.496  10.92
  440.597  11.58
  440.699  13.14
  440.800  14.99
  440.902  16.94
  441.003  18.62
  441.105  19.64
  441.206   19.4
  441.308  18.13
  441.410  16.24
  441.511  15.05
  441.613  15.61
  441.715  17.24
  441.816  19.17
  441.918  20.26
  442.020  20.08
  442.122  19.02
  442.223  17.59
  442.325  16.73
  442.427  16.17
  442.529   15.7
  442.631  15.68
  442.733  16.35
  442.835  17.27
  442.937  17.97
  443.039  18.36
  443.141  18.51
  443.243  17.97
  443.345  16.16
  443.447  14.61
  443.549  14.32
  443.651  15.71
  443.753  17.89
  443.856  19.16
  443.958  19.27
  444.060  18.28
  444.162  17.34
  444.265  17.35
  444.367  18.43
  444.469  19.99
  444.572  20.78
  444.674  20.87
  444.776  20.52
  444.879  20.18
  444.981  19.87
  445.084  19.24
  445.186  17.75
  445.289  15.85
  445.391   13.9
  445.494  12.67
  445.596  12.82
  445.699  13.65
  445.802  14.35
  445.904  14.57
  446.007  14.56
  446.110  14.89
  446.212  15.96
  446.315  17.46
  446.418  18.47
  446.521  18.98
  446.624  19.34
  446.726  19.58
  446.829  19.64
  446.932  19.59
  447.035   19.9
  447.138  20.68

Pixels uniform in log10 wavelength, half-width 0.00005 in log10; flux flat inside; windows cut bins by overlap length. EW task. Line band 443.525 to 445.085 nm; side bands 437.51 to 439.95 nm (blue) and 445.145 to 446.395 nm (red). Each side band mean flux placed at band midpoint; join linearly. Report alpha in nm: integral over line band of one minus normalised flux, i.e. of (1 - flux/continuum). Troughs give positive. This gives -0.39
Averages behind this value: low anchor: 15.3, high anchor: 14.9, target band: 18.8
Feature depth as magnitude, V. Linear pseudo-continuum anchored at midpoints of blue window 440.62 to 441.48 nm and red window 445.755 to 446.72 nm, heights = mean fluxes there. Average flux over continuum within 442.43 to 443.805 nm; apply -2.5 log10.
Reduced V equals 0.01 mag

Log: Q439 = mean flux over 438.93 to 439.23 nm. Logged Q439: 16.8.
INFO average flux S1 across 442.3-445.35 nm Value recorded 17.8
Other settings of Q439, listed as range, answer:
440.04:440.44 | 13.8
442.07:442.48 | 17.4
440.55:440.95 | 14.1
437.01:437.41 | 16.7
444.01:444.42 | 17.9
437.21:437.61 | 15.2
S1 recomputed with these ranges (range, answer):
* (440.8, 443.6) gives 17.3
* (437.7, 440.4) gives 15.2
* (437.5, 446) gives 16.4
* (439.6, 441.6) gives 15.9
